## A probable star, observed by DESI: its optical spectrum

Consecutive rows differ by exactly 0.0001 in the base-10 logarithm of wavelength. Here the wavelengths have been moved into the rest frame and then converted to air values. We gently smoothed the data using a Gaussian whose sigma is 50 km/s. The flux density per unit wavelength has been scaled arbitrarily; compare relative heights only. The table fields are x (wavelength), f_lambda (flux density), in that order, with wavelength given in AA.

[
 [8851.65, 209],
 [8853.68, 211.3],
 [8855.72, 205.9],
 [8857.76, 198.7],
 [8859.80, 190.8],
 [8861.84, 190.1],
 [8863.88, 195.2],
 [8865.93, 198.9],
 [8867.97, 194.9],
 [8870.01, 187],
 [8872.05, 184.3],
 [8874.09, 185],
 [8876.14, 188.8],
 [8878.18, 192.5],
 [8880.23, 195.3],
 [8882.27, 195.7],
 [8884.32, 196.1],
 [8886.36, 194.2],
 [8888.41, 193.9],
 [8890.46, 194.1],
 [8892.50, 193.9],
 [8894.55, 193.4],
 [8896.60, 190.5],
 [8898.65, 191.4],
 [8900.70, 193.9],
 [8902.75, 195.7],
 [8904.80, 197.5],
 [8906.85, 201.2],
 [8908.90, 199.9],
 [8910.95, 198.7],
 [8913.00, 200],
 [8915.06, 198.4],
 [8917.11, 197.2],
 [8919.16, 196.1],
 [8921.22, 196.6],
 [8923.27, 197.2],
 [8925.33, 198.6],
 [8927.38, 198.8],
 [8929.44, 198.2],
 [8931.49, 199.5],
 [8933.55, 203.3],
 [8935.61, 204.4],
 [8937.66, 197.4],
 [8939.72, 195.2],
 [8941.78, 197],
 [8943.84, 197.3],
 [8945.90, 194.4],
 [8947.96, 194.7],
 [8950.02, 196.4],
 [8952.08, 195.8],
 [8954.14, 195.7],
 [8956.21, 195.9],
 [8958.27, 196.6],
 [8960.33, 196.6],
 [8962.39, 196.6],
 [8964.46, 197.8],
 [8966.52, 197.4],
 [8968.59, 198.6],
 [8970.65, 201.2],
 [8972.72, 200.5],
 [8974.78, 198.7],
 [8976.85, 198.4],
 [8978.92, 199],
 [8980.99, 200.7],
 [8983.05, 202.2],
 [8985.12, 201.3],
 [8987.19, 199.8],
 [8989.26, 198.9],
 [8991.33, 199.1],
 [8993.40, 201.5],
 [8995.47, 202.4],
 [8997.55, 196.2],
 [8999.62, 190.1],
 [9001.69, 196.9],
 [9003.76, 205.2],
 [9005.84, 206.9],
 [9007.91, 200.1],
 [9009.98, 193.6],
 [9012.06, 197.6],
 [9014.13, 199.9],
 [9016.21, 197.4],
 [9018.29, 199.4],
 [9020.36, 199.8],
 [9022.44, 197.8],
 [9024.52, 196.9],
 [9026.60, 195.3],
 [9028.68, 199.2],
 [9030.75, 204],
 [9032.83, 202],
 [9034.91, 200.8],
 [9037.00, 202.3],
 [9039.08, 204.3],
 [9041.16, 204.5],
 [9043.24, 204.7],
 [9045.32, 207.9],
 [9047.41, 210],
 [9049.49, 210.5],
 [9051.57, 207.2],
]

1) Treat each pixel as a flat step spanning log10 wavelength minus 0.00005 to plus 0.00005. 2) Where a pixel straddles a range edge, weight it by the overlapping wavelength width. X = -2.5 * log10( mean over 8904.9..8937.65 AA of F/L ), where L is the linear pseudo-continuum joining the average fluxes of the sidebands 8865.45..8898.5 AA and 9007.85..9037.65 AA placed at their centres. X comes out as -0.028 mag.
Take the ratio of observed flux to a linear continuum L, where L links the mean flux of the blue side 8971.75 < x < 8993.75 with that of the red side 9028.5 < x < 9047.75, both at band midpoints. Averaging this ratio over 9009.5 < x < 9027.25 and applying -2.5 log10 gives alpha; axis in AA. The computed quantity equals 0.03 mag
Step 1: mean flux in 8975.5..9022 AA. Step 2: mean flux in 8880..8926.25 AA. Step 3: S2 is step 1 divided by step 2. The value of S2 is 1.02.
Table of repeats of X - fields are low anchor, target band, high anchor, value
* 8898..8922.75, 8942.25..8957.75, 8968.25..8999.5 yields 0.02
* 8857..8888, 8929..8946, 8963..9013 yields -0.01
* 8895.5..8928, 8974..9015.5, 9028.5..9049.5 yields 0.01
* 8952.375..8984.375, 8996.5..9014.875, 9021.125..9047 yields 0.01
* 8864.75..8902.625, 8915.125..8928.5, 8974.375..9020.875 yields -0.02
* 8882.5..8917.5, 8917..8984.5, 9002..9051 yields 0.00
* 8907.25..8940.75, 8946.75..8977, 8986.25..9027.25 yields 0.01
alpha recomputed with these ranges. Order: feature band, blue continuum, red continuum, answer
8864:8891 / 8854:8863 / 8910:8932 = 0.03 mag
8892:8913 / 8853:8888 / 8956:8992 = 0.00 mag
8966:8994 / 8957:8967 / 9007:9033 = -0.01 mag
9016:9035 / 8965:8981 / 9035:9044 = 0.02 mag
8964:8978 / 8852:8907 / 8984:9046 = 0.00 mag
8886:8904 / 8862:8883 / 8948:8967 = 0.00 mag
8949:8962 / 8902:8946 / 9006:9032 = 0.01 mag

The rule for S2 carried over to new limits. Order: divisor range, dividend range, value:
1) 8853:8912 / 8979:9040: 1.03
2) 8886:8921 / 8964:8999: 1.02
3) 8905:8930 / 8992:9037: 1.00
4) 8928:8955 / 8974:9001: 1.01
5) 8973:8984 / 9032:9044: 1.02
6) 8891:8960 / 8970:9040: 1.01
